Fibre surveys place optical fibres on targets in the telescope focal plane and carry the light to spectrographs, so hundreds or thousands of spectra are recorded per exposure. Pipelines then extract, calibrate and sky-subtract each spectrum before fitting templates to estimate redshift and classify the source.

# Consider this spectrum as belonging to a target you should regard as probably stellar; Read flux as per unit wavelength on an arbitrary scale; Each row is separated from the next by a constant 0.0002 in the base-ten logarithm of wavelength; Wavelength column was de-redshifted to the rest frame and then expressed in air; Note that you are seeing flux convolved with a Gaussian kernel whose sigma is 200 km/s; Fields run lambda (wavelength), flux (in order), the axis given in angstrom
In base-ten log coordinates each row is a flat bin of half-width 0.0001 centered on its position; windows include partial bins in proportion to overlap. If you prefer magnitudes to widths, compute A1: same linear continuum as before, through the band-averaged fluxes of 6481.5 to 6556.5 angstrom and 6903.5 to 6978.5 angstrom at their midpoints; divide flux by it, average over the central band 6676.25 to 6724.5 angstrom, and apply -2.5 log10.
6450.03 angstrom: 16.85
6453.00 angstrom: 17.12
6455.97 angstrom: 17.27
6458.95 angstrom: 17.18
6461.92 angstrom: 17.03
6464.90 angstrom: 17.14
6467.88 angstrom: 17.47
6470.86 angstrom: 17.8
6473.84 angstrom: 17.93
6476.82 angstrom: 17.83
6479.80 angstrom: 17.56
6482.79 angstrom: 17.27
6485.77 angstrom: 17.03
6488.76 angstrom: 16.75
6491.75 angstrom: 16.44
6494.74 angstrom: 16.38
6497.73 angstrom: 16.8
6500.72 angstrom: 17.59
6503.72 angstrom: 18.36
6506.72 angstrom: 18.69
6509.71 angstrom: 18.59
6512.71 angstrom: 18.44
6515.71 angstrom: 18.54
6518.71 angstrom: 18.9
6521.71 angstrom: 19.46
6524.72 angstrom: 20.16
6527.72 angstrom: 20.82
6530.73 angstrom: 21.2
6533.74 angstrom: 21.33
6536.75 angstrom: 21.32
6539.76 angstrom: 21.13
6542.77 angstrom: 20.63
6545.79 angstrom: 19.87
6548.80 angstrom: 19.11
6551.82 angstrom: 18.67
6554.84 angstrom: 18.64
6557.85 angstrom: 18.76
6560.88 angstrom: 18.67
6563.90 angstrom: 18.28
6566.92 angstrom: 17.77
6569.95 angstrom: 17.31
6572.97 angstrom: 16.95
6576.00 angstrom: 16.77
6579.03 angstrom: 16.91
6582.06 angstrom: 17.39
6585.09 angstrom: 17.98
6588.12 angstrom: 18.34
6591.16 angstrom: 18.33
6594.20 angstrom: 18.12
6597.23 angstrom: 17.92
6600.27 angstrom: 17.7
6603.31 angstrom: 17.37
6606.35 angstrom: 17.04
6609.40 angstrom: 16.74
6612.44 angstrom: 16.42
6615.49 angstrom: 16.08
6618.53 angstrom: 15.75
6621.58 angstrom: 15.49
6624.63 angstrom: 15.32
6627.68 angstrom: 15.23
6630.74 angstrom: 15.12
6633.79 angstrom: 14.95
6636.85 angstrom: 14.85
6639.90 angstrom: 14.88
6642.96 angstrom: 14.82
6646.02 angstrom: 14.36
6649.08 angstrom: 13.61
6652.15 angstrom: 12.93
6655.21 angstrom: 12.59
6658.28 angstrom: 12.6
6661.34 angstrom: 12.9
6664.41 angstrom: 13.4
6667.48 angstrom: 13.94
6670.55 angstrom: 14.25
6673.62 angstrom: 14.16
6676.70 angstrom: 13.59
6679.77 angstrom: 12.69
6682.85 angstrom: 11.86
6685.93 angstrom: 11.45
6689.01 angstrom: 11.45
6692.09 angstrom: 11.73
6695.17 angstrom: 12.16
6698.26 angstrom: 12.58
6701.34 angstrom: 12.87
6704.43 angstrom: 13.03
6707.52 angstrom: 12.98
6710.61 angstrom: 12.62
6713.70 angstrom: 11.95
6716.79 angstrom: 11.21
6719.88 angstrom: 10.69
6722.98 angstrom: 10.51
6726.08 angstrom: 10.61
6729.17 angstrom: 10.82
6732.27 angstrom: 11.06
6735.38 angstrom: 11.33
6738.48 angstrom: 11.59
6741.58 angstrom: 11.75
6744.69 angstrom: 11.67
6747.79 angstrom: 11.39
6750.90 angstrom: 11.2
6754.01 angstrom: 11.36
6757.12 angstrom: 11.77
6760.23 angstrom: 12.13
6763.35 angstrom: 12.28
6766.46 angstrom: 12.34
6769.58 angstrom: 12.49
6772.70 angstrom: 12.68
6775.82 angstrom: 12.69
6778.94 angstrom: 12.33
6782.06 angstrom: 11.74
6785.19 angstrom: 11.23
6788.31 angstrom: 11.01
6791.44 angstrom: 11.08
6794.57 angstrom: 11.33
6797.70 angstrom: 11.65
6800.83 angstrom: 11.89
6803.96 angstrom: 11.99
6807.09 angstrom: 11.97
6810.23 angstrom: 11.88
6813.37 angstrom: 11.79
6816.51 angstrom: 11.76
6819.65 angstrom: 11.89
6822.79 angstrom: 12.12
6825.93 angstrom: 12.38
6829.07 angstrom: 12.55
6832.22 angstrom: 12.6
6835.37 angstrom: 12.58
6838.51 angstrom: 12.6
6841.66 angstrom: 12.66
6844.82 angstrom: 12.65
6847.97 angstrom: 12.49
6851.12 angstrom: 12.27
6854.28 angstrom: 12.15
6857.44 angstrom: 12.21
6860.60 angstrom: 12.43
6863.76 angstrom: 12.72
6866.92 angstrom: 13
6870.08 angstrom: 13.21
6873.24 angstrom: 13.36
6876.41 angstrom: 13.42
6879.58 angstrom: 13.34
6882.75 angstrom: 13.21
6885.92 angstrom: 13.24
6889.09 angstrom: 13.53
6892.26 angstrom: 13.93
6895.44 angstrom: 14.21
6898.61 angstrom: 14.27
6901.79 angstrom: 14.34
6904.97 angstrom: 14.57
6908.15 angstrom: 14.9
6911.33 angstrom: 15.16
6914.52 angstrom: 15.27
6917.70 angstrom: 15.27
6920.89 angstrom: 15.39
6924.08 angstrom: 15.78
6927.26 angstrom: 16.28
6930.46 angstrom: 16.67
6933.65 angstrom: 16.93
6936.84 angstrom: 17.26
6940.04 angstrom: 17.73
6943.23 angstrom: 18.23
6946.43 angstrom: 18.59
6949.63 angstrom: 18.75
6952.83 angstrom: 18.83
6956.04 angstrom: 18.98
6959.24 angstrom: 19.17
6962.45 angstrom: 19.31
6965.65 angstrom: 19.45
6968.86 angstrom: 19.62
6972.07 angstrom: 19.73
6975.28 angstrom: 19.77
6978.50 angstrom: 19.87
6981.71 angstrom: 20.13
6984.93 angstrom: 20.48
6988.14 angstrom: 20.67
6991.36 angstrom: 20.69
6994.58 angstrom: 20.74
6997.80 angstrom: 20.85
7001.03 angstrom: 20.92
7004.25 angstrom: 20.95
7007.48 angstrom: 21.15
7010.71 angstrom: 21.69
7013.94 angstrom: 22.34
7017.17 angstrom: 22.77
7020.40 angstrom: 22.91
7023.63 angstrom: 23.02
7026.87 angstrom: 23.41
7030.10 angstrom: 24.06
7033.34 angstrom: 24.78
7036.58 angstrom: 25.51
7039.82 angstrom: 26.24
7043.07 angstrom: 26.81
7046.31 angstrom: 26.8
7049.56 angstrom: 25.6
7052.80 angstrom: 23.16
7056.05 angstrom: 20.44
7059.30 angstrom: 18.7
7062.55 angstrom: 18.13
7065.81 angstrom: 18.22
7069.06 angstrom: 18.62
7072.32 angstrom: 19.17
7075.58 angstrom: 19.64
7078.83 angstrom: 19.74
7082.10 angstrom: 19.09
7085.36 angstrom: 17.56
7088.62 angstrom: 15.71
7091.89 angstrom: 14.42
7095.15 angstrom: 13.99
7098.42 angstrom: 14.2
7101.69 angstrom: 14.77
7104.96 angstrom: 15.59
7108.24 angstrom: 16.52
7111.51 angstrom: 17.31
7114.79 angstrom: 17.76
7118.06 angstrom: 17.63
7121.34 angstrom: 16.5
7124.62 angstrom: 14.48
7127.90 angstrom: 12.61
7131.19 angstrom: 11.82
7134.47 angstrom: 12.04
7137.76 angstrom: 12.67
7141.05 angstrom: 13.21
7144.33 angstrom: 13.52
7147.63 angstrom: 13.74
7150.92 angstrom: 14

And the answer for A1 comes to 0.45 mag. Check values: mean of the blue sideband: 18.9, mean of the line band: 12.1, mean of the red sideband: 17.5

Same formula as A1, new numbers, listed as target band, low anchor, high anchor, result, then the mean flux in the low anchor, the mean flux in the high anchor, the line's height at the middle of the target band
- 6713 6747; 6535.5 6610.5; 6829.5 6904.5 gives 0.355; 18.3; 13.1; 15.5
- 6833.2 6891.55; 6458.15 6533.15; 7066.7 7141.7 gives 0.290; 18.1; 15.9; 16.8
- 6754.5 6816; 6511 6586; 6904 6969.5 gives 0.445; 19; 17.2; 17.9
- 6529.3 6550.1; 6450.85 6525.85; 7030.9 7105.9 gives -0.155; 17.7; 19.9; 17.9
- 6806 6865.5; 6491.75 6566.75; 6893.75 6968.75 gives 0.373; 19.1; 16.8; 17.4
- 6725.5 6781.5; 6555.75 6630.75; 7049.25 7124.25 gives 0.421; 17.2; 17.7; 17.3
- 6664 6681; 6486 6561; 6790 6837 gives 0.125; 19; 12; 15.4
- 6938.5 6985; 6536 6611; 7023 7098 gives 0.062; 18.3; 20.8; 20.3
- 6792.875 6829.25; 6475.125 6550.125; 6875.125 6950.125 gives 0.338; 18.8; 15.4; 16.3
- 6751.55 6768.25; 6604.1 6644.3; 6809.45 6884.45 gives 0.154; 15.6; 12.6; 13.8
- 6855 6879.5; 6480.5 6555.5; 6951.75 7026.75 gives 0.487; 18.9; 20.7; 20.2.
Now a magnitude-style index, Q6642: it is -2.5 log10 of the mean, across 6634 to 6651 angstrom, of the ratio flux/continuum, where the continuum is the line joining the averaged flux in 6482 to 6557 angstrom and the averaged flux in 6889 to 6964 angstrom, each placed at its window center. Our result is 0.24 mag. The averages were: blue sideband 18.9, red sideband 16.4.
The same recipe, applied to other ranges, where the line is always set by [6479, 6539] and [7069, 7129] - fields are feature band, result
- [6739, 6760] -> 0.47 mag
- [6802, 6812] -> 0.42 mag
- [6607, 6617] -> 0.11 mag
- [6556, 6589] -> 0.04 mag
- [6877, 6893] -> 0.28 mag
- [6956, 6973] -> -0.14 mag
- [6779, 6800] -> 0.47 mag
